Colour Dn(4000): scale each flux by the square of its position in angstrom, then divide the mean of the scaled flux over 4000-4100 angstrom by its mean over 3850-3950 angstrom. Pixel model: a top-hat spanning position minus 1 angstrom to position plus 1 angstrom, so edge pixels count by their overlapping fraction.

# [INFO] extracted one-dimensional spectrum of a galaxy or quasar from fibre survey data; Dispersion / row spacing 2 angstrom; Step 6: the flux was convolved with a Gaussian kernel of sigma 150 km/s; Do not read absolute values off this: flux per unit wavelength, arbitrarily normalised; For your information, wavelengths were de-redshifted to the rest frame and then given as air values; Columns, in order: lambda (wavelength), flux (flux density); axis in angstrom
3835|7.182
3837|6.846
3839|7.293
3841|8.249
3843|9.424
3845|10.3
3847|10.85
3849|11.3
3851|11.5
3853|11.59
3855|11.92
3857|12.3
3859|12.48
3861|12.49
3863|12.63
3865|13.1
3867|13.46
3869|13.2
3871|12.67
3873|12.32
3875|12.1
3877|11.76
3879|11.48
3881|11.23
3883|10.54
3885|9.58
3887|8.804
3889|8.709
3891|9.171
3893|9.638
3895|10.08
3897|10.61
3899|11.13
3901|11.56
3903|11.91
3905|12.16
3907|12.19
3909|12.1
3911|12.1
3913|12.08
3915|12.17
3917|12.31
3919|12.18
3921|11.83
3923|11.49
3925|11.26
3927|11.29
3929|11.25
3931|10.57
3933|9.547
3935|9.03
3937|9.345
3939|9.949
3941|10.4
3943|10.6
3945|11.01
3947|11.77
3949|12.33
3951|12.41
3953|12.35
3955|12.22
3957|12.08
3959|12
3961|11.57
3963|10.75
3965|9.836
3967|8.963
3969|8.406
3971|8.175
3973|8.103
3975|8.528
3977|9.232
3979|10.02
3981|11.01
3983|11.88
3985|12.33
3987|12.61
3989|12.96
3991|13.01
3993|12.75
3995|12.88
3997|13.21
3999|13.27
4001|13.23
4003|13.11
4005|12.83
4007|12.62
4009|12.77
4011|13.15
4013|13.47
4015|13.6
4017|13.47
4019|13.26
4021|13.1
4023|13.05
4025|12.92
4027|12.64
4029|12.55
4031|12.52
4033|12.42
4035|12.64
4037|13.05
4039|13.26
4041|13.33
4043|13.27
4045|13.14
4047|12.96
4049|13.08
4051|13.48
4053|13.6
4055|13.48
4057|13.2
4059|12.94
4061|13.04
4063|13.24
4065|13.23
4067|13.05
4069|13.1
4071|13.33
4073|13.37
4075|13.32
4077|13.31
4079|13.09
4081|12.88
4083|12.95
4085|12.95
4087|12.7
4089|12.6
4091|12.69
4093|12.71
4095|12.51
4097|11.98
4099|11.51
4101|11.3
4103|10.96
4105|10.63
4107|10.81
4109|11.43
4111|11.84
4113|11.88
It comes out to 1.24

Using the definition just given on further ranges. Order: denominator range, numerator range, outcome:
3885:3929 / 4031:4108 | 1.24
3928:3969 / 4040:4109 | 1.25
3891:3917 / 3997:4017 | 1.21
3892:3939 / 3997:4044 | 1.23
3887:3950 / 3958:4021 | 1.11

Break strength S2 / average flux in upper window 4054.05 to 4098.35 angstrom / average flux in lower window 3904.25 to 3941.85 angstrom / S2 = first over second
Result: 1.16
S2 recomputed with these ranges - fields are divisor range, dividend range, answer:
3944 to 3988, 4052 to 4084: 1.22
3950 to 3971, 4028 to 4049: 1.18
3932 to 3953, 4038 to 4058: 1.24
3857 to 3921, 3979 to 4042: 1.11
